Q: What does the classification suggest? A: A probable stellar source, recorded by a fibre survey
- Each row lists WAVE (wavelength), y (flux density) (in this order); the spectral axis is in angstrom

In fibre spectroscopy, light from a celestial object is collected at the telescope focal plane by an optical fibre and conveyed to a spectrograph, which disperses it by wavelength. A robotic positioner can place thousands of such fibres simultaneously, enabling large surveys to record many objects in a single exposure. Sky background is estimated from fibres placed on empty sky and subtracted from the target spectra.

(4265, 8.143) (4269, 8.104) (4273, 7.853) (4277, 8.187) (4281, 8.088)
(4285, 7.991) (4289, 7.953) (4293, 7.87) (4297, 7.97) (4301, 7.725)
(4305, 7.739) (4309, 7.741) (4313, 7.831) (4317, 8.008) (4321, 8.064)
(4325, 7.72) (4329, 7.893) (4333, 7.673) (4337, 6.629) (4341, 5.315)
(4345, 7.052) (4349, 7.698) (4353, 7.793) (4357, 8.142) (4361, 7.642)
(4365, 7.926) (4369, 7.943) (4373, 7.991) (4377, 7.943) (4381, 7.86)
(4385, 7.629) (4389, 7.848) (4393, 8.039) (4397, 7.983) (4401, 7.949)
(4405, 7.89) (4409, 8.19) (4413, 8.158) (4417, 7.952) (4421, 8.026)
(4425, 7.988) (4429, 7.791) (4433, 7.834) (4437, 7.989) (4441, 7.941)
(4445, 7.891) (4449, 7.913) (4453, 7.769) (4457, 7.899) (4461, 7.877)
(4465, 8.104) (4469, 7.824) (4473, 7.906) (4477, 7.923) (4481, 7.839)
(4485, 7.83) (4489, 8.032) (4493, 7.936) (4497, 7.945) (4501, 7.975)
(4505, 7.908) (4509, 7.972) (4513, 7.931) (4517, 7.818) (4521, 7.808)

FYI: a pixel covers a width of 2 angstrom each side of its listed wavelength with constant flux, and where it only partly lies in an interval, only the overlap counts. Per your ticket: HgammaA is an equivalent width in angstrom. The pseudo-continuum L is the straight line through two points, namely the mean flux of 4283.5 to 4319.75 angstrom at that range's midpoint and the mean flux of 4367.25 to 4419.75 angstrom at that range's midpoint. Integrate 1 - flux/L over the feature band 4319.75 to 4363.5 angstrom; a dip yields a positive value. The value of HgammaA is 2.7 angstrom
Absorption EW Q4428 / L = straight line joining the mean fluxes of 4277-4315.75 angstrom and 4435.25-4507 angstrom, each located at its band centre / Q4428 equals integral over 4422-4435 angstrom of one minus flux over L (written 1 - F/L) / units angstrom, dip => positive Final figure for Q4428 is 0.0 angstrom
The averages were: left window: 7.9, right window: 7.92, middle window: 7.88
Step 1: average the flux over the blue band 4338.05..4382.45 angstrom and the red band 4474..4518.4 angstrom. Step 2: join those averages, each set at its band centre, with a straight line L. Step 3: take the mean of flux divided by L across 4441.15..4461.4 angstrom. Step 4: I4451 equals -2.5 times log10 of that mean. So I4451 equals -0.011 mag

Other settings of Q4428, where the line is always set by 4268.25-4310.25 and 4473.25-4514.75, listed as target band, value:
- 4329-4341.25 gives 1.5 angstrom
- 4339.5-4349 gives 1.7 angstrom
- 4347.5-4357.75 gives 0.1 angstrom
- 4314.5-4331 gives 0.0 angstrom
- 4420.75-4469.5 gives 0.1 angstrom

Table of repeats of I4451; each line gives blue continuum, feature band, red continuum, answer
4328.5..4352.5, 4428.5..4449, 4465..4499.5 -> -0.04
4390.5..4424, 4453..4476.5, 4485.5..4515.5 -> 0.01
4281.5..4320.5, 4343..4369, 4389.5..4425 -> 0.03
